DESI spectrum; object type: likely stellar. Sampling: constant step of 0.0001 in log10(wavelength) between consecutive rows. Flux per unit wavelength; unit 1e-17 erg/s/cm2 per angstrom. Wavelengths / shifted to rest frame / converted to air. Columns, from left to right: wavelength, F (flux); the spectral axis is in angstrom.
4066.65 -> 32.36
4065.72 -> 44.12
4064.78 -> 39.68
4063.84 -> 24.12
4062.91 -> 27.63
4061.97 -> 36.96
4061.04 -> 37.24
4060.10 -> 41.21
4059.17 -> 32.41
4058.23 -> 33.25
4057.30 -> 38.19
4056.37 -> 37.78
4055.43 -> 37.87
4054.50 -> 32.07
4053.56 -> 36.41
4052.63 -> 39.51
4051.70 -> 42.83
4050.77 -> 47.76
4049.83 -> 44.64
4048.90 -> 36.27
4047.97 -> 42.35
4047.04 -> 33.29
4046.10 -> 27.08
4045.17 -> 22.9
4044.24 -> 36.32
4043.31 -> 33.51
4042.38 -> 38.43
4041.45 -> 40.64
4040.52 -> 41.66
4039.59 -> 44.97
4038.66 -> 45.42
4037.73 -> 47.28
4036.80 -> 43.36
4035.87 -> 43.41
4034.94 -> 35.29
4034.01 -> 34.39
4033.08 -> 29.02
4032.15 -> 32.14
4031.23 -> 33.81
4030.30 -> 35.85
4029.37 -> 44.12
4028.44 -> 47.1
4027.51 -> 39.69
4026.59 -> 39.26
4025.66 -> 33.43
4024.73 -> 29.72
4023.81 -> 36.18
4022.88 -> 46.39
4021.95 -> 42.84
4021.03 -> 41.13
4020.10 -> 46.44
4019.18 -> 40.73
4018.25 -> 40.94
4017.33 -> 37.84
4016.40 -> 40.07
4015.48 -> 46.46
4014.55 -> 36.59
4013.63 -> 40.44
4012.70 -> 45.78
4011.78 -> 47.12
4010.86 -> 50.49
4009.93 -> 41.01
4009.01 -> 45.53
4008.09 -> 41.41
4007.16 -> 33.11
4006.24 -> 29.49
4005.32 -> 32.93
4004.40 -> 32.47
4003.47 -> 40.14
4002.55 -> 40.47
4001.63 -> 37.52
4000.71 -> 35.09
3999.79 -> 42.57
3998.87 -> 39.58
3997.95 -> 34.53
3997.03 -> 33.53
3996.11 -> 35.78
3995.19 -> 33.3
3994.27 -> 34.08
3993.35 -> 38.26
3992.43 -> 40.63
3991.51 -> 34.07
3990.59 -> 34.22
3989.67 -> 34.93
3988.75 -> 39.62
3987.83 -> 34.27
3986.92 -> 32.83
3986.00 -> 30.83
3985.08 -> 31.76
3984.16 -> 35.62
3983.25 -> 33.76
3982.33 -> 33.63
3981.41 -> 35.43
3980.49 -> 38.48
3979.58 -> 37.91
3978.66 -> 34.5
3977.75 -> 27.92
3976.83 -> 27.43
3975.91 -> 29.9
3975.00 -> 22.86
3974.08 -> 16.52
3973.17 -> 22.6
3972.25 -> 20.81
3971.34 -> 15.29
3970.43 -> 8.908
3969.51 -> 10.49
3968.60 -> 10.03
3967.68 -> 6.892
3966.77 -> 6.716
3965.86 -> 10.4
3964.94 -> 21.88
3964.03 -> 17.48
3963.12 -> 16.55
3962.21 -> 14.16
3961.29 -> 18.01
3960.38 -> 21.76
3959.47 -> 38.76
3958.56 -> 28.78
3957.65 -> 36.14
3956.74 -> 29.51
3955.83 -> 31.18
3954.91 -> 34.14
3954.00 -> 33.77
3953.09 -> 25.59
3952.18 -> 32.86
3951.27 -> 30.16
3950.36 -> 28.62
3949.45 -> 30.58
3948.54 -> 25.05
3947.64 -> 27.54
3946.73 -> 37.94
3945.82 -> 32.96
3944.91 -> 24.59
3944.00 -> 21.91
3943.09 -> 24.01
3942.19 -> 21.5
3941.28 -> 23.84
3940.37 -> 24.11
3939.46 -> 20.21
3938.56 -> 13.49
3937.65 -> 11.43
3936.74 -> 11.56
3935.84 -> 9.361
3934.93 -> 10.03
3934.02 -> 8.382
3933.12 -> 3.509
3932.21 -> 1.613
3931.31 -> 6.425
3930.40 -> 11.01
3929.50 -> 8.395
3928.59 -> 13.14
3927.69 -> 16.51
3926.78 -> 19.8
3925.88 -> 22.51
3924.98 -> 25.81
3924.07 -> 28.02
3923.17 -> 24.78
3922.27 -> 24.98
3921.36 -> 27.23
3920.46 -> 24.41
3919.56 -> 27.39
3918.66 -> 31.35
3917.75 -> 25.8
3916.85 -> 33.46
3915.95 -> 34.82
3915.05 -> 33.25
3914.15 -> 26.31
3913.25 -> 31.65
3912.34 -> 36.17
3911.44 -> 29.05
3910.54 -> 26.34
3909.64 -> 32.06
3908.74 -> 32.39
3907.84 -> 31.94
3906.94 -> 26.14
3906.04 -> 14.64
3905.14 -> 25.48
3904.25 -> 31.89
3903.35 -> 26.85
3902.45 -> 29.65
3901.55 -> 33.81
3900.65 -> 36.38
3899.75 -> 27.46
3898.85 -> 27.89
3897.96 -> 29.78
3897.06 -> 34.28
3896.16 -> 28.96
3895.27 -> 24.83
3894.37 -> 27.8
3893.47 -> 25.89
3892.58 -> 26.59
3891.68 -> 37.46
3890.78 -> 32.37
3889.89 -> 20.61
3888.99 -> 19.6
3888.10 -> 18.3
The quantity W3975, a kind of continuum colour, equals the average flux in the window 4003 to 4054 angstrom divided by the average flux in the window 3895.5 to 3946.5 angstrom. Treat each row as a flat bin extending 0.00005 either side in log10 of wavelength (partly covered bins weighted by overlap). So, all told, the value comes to 1.7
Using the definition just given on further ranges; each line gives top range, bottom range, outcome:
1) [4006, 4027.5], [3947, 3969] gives 1.68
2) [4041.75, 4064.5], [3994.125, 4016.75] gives 0.92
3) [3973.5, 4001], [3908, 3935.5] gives 1.49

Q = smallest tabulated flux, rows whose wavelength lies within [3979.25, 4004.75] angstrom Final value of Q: 30.83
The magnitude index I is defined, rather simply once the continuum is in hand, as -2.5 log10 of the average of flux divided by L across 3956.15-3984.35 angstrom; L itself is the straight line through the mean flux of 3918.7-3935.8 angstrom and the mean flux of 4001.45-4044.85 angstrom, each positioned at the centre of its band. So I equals 0.163 mag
